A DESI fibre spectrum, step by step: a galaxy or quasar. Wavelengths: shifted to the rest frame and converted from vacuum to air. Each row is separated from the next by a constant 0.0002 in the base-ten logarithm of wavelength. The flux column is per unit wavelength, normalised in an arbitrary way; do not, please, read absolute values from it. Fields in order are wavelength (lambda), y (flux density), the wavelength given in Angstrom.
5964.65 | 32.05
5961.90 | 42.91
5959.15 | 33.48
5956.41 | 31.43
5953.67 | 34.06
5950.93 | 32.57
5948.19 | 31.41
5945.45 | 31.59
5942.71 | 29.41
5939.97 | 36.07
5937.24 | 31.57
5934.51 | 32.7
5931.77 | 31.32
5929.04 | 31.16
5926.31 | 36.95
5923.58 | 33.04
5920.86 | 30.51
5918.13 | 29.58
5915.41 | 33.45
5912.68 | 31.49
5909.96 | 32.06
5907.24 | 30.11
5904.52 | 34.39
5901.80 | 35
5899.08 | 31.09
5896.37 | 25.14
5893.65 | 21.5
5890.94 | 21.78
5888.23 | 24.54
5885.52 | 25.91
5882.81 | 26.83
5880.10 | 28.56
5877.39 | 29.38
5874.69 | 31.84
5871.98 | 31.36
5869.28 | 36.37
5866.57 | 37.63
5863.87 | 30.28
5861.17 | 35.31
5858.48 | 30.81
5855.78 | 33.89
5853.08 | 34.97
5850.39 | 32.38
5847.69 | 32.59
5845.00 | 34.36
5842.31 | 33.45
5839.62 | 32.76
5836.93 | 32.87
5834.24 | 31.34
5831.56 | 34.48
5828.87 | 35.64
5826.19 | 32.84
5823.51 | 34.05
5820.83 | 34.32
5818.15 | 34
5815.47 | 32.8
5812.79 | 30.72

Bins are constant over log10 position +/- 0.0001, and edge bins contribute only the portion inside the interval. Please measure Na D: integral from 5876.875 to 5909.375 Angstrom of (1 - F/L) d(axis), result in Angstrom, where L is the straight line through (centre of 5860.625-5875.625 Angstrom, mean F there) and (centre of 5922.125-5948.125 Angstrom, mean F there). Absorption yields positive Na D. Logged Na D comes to 5.25 Angstrom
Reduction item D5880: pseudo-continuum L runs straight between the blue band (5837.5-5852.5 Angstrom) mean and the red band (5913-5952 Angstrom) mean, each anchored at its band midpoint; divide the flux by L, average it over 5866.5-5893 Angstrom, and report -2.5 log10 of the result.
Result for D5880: 0.14 mag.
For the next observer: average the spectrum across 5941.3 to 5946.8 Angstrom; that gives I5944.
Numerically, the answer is 30.5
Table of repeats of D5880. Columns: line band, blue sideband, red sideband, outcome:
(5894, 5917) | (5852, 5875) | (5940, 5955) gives 0.060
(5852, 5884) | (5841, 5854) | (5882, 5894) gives -0.124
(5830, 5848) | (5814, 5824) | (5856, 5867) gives 0.010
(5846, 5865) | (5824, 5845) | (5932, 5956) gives 0.009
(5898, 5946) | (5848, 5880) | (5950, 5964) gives 0.058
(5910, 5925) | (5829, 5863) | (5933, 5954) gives 0.031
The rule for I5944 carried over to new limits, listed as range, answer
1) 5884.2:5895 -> 23.4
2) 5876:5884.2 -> 28.3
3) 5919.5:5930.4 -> 32.9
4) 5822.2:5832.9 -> 34.3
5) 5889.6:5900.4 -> 24.9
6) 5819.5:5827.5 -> 33.8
